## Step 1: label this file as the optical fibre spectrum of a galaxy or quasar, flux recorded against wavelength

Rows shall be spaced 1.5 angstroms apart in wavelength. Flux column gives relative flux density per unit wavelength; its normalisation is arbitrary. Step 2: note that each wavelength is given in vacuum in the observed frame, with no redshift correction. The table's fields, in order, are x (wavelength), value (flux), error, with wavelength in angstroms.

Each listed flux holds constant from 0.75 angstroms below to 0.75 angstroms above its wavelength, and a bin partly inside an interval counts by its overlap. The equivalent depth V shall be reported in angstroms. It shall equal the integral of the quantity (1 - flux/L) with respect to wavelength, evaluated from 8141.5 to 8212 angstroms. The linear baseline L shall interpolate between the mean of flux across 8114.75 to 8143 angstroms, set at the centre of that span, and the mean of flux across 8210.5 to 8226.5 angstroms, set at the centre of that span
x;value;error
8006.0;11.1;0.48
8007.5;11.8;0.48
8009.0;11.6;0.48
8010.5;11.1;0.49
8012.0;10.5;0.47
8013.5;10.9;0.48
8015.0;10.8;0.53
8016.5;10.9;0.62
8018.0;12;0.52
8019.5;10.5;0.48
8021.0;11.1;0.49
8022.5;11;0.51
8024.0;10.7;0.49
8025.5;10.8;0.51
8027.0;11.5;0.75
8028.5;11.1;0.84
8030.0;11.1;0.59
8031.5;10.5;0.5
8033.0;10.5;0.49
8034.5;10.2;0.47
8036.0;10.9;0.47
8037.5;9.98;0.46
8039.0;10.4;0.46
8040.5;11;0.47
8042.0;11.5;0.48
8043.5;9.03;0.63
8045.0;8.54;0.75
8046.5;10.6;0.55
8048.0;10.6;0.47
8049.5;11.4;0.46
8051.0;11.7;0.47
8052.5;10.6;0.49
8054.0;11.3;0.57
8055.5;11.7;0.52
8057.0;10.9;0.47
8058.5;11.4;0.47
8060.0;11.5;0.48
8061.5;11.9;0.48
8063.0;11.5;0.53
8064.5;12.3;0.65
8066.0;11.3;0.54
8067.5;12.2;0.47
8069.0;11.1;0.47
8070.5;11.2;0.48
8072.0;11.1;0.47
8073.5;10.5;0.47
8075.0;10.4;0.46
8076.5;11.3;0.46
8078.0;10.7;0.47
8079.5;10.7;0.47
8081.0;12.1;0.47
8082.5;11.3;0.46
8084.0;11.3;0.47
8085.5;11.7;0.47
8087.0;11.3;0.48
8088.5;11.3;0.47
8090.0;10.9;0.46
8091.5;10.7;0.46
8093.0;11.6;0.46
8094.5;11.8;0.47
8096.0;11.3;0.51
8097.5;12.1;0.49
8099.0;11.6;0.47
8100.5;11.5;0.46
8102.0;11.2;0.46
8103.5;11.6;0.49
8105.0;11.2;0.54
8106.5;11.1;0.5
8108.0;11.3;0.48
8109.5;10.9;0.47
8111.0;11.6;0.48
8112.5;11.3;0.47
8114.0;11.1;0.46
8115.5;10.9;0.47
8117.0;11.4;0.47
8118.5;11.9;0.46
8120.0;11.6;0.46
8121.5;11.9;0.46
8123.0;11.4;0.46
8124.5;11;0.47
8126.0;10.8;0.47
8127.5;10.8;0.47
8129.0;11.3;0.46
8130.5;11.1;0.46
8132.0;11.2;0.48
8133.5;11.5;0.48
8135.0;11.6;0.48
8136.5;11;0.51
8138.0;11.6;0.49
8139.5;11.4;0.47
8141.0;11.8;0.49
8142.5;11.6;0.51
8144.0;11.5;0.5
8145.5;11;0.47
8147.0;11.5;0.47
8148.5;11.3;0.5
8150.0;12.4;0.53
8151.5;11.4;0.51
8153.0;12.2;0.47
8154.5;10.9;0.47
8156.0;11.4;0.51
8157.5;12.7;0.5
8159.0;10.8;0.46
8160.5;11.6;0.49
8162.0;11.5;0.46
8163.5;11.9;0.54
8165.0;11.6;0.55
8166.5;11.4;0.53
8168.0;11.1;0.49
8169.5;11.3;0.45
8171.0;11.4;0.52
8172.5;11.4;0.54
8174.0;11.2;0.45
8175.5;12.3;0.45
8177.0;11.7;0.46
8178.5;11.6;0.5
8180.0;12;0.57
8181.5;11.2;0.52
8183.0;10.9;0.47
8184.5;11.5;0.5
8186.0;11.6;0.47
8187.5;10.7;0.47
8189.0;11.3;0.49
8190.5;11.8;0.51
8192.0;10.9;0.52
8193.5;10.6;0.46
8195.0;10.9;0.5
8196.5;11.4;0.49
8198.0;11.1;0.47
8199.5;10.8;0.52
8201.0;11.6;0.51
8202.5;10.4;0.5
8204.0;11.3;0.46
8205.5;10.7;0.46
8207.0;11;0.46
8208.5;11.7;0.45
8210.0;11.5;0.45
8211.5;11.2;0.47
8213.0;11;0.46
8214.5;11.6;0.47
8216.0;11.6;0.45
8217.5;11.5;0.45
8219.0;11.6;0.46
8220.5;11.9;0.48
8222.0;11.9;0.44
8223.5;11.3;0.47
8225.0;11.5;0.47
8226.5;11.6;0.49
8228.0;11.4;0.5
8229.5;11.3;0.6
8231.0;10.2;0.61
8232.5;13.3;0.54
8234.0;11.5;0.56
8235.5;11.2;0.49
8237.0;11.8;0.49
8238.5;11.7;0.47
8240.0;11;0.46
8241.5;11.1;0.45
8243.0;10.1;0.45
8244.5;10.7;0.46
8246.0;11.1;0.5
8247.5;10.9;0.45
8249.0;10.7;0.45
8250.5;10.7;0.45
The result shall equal 0.36 angstroms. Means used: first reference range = 11.4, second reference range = 11.5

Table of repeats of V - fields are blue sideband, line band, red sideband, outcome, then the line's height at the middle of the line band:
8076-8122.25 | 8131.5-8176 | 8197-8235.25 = -0.6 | 11.4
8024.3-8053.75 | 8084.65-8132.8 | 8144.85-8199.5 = -1.2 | 11.1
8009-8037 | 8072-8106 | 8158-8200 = -0.5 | 11.1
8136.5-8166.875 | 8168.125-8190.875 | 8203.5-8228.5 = 0.1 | 11.5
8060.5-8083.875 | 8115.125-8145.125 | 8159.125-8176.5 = 0.1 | 11.4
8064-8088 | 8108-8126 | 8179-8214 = -0.2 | 11.2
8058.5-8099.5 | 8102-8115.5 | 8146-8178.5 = 0.2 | 11.4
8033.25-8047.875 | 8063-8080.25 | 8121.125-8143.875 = -0.9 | 10.6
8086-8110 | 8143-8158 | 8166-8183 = -0.2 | 11.4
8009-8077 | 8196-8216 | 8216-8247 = 0.2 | 11.3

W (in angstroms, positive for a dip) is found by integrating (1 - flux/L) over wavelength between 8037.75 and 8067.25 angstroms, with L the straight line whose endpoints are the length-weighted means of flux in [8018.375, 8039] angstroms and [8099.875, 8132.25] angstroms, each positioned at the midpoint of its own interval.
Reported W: -0.3 angstroms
